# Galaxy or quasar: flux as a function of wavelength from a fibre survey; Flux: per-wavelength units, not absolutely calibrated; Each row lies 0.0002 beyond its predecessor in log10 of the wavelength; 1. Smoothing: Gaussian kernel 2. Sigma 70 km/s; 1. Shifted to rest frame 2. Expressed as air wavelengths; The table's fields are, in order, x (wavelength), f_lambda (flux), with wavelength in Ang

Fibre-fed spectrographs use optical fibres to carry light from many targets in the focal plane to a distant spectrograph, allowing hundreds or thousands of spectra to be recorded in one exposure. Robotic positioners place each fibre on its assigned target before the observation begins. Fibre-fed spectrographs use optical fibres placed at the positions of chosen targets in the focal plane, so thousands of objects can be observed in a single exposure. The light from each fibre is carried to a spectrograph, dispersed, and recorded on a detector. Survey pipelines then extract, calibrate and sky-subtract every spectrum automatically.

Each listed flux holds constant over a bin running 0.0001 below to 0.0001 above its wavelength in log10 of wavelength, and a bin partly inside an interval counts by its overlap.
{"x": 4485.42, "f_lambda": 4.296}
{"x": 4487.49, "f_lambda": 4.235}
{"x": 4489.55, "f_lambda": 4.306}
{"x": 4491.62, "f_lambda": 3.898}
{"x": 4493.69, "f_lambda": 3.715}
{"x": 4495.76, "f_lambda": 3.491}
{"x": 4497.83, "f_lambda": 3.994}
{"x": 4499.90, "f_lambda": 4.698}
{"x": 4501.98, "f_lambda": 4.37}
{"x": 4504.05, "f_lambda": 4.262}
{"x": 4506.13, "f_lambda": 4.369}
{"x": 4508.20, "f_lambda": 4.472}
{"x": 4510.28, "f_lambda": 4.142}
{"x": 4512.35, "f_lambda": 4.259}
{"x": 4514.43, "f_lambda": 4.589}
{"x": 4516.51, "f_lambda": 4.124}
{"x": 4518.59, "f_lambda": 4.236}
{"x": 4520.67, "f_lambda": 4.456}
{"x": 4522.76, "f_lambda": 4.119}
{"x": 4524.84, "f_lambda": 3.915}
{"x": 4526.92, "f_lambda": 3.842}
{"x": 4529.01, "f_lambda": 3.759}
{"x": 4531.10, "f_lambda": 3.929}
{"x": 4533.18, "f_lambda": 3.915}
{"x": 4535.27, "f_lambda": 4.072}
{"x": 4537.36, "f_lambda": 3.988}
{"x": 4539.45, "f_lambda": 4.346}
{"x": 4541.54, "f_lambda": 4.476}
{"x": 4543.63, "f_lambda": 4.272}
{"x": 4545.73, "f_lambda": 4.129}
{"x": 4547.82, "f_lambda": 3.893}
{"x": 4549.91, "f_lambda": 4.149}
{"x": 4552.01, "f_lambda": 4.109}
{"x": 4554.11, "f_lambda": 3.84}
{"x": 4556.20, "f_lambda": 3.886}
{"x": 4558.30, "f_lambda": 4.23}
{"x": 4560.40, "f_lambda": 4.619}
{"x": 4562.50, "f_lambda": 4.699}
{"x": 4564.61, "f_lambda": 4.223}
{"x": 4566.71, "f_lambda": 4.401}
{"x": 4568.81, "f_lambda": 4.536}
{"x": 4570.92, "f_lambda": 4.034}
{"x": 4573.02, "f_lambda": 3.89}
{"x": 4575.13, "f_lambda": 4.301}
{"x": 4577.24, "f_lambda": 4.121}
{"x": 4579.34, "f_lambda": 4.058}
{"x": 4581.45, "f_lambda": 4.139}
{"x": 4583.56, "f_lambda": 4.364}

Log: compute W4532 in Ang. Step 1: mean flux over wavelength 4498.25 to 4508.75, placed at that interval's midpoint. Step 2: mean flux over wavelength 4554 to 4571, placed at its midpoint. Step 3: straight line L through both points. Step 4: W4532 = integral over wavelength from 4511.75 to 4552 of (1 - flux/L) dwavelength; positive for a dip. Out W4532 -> 2.1 Ang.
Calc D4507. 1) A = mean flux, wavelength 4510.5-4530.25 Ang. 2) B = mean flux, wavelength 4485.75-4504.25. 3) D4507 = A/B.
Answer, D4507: 1.01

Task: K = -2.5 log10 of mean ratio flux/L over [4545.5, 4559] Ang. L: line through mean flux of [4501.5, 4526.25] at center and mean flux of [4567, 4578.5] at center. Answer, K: 0.05 mag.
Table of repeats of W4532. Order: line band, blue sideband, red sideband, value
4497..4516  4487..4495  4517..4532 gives -1.5 Ang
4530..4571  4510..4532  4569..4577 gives -0.6 Ang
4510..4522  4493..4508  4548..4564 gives -0.4 Ang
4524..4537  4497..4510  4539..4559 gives 0.9 Ang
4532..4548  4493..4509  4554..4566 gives 0.4 Ang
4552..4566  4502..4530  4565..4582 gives -0.2 Ang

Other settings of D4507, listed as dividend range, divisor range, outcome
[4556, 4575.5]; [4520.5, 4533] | 1.08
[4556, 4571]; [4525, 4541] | 1.09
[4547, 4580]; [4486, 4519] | 1.00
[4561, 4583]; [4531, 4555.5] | 1.04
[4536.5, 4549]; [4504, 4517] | 0.97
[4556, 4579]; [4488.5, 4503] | 1.05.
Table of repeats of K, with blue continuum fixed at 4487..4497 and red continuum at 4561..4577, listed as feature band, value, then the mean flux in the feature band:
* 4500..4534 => -0.04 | 4.19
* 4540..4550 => -0.01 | 4.2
